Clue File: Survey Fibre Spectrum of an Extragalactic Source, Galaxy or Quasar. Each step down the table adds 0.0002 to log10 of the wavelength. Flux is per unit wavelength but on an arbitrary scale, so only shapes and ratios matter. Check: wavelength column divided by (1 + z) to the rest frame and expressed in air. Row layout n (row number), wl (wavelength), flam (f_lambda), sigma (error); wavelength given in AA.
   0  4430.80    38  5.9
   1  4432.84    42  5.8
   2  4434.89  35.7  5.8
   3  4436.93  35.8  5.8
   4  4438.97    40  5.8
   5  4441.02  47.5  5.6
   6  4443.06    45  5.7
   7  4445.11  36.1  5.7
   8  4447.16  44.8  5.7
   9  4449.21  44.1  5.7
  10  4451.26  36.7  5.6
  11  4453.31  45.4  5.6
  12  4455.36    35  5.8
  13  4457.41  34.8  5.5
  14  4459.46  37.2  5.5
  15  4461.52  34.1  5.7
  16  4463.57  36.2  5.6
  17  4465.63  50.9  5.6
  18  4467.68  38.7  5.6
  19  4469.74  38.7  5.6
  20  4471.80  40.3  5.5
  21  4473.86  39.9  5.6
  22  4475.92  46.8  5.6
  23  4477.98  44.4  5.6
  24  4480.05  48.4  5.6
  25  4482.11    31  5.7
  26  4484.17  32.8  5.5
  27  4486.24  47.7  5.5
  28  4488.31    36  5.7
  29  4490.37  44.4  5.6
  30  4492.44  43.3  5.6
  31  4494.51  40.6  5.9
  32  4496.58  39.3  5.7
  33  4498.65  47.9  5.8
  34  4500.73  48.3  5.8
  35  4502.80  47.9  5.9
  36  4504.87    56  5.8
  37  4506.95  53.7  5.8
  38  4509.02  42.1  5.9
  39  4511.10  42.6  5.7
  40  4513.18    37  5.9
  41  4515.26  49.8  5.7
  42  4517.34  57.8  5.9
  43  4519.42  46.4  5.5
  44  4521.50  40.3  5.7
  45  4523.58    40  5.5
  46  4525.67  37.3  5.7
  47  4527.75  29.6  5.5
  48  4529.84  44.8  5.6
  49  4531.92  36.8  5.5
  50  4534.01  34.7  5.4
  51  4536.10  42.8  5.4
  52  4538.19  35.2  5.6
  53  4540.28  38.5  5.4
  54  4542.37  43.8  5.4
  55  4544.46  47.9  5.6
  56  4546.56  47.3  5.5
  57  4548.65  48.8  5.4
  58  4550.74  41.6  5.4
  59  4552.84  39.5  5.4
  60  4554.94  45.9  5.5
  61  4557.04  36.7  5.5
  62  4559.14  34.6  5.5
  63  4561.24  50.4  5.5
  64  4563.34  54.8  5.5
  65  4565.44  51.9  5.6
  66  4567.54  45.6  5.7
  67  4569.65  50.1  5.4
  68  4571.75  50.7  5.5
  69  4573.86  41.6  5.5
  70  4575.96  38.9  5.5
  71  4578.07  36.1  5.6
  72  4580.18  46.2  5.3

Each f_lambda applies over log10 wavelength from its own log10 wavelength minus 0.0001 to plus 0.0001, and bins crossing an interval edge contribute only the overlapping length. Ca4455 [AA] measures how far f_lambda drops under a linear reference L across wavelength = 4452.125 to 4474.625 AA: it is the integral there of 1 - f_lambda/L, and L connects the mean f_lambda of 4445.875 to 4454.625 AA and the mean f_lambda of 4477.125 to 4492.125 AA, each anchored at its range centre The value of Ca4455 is 1.36 AA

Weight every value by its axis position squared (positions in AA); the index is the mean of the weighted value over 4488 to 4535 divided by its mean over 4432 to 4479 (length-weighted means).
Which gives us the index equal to 1.10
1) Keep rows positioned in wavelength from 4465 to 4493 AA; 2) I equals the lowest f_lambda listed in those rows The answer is 31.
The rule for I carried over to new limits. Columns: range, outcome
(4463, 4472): 36.2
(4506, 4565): 29.6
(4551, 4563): 34.6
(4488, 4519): 36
